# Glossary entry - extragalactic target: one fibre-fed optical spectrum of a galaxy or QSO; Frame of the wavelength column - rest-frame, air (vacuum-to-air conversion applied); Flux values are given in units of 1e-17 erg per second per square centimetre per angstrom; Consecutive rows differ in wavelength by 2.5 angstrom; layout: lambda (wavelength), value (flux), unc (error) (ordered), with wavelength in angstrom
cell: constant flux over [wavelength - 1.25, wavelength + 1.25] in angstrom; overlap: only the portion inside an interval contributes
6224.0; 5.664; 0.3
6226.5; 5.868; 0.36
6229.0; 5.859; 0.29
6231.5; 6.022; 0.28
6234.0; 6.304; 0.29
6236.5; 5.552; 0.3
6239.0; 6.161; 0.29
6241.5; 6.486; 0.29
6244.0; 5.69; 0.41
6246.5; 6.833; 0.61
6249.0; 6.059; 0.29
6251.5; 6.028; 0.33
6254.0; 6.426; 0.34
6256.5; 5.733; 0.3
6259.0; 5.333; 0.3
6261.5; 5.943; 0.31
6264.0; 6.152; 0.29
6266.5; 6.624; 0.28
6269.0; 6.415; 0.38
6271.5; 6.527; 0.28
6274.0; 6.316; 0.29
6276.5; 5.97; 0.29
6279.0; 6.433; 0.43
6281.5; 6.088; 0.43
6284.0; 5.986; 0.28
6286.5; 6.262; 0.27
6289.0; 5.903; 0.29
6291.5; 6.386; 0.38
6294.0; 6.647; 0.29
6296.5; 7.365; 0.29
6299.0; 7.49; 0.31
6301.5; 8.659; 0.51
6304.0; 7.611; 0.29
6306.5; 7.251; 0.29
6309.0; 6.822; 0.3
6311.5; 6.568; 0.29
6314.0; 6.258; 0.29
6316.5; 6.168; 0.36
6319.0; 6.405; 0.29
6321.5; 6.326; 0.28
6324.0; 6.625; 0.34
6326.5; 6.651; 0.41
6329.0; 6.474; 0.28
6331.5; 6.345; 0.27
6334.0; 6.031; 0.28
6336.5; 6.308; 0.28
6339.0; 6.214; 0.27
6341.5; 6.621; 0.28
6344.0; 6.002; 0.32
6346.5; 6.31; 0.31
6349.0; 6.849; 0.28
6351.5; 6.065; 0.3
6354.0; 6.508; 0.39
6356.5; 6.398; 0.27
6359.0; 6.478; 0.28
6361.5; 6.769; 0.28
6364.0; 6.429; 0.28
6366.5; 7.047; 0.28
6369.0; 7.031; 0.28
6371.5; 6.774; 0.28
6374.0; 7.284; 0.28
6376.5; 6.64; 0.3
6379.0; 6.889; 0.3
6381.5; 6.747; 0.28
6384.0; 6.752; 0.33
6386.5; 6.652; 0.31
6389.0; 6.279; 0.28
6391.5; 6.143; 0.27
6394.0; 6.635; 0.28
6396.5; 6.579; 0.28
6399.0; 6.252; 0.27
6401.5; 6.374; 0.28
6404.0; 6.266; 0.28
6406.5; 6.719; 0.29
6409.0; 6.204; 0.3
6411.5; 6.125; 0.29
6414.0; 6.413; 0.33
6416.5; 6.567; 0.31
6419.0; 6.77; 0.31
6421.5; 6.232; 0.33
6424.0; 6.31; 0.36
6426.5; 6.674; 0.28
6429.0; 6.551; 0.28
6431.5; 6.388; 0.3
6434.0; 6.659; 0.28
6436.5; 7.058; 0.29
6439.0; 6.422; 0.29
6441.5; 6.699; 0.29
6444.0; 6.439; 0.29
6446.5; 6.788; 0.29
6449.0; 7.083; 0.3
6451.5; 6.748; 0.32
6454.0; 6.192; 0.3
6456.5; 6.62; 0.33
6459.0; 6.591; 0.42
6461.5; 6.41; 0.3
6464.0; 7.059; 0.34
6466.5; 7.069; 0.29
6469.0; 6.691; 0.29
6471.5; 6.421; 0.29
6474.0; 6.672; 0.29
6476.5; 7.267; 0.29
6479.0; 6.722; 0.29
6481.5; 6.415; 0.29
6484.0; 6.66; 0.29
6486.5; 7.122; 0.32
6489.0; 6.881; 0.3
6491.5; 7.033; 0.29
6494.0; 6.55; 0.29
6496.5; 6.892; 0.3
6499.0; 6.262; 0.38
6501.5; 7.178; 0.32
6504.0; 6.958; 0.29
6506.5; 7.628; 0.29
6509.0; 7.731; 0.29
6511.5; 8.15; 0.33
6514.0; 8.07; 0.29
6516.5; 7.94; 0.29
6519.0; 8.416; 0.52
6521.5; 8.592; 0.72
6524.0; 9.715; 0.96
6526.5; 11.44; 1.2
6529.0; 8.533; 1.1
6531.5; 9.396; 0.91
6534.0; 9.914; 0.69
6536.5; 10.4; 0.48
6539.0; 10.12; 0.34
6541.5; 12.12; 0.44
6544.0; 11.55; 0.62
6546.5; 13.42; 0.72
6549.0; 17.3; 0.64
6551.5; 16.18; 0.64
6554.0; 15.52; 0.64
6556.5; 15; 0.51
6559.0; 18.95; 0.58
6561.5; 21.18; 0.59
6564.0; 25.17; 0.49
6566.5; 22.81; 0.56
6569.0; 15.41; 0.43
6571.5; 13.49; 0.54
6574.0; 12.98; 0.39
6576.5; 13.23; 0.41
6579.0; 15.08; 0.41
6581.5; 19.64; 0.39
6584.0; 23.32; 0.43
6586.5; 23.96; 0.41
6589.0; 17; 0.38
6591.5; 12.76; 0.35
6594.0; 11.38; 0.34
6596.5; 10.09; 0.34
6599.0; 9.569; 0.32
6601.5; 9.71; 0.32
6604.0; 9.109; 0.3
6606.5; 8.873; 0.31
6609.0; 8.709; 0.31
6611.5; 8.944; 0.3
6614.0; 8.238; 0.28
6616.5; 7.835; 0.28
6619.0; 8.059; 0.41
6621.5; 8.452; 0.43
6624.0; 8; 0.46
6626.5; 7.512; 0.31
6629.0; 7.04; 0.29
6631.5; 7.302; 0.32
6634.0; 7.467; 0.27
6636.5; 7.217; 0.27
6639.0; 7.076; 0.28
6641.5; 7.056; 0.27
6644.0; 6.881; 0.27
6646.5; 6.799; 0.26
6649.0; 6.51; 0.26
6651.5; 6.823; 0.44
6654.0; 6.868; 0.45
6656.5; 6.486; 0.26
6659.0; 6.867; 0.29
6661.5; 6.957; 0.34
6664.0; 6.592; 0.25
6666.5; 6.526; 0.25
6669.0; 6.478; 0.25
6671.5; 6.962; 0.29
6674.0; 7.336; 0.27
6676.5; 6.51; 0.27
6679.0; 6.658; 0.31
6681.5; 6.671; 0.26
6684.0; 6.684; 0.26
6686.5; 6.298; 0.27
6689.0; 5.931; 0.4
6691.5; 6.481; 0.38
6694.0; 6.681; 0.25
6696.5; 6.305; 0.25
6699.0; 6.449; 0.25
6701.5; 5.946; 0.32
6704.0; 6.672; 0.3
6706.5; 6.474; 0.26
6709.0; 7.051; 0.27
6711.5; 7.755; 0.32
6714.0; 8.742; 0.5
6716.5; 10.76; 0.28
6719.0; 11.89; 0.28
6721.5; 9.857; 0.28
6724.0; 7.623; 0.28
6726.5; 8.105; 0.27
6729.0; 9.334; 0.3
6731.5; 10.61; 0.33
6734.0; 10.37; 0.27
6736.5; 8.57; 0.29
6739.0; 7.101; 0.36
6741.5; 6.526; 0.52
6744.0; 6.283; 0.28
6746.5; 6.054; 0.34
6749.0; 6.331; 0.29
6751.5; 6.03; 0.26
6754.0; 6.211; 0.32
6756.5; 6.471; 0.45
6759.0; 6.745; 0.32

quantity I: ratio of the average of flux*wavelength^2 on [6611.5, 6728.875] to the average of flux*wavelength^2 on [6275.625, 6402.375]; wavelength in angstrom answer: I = 1.2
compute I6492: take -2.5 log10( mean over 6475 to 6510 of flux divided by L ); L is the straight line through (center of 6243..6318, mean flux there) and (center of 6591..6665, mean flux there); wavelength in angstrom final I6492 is 0.07 mag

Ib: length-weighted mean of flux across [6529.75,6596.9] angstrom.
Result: 15.5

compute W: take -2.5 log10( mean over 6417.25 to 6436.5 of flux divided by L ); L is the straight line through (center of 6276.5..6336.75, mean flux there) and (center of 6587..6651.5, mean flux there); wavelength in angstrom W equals 0.14 mag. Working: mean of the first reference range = 6.62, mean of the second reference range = 8.84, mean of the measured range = 6.55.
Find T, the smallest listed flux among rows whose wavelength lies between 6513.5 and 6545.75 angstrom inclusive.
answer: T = 7.94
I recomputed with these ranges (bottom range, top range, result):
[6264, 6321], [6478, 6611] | 1.93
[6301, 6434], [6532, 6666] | 1.89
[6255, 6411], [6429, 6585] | 1.65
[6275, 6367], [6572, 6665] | 1.66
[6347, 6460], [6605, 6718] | 1.19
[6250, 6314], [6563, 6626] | 2.22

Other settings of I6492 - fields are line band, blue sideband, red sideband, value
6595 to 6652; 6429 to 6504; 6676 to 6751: -0.11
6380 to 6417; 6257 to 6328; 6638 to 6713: 0.02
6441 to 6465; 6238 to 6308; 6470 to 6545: 0.17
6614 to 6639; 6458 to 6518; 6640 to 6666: -0.13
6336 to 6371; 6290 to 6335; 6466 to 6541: 0.08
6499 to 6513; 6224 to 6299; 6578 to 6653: 0.20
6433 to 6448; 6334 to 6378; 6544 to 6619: 0.38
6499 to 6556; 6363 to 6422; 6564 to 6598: 0.33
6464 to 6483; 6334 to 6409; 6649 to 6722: -0.01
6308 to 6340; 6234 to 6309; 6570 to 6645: 0.12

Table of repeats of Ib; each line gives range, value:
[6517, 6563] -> 12.6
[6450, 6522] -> 7.05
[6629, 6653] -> 7.01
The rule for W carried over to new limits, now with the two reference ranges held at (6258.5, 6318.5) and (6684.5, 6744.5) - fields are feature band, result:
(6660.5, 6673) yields 0.15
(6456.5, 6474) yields 0.06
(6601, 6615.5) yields -0.18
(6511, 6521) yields -0.13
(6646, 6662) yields 0.14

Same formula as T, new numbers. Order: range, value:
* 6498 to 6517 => 6.262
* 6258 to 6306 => 5.333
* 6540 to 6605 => 9.109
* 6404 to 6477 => 6.125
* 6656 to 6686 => 6.478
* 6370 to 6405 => 6.143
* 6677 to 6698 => 5.931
